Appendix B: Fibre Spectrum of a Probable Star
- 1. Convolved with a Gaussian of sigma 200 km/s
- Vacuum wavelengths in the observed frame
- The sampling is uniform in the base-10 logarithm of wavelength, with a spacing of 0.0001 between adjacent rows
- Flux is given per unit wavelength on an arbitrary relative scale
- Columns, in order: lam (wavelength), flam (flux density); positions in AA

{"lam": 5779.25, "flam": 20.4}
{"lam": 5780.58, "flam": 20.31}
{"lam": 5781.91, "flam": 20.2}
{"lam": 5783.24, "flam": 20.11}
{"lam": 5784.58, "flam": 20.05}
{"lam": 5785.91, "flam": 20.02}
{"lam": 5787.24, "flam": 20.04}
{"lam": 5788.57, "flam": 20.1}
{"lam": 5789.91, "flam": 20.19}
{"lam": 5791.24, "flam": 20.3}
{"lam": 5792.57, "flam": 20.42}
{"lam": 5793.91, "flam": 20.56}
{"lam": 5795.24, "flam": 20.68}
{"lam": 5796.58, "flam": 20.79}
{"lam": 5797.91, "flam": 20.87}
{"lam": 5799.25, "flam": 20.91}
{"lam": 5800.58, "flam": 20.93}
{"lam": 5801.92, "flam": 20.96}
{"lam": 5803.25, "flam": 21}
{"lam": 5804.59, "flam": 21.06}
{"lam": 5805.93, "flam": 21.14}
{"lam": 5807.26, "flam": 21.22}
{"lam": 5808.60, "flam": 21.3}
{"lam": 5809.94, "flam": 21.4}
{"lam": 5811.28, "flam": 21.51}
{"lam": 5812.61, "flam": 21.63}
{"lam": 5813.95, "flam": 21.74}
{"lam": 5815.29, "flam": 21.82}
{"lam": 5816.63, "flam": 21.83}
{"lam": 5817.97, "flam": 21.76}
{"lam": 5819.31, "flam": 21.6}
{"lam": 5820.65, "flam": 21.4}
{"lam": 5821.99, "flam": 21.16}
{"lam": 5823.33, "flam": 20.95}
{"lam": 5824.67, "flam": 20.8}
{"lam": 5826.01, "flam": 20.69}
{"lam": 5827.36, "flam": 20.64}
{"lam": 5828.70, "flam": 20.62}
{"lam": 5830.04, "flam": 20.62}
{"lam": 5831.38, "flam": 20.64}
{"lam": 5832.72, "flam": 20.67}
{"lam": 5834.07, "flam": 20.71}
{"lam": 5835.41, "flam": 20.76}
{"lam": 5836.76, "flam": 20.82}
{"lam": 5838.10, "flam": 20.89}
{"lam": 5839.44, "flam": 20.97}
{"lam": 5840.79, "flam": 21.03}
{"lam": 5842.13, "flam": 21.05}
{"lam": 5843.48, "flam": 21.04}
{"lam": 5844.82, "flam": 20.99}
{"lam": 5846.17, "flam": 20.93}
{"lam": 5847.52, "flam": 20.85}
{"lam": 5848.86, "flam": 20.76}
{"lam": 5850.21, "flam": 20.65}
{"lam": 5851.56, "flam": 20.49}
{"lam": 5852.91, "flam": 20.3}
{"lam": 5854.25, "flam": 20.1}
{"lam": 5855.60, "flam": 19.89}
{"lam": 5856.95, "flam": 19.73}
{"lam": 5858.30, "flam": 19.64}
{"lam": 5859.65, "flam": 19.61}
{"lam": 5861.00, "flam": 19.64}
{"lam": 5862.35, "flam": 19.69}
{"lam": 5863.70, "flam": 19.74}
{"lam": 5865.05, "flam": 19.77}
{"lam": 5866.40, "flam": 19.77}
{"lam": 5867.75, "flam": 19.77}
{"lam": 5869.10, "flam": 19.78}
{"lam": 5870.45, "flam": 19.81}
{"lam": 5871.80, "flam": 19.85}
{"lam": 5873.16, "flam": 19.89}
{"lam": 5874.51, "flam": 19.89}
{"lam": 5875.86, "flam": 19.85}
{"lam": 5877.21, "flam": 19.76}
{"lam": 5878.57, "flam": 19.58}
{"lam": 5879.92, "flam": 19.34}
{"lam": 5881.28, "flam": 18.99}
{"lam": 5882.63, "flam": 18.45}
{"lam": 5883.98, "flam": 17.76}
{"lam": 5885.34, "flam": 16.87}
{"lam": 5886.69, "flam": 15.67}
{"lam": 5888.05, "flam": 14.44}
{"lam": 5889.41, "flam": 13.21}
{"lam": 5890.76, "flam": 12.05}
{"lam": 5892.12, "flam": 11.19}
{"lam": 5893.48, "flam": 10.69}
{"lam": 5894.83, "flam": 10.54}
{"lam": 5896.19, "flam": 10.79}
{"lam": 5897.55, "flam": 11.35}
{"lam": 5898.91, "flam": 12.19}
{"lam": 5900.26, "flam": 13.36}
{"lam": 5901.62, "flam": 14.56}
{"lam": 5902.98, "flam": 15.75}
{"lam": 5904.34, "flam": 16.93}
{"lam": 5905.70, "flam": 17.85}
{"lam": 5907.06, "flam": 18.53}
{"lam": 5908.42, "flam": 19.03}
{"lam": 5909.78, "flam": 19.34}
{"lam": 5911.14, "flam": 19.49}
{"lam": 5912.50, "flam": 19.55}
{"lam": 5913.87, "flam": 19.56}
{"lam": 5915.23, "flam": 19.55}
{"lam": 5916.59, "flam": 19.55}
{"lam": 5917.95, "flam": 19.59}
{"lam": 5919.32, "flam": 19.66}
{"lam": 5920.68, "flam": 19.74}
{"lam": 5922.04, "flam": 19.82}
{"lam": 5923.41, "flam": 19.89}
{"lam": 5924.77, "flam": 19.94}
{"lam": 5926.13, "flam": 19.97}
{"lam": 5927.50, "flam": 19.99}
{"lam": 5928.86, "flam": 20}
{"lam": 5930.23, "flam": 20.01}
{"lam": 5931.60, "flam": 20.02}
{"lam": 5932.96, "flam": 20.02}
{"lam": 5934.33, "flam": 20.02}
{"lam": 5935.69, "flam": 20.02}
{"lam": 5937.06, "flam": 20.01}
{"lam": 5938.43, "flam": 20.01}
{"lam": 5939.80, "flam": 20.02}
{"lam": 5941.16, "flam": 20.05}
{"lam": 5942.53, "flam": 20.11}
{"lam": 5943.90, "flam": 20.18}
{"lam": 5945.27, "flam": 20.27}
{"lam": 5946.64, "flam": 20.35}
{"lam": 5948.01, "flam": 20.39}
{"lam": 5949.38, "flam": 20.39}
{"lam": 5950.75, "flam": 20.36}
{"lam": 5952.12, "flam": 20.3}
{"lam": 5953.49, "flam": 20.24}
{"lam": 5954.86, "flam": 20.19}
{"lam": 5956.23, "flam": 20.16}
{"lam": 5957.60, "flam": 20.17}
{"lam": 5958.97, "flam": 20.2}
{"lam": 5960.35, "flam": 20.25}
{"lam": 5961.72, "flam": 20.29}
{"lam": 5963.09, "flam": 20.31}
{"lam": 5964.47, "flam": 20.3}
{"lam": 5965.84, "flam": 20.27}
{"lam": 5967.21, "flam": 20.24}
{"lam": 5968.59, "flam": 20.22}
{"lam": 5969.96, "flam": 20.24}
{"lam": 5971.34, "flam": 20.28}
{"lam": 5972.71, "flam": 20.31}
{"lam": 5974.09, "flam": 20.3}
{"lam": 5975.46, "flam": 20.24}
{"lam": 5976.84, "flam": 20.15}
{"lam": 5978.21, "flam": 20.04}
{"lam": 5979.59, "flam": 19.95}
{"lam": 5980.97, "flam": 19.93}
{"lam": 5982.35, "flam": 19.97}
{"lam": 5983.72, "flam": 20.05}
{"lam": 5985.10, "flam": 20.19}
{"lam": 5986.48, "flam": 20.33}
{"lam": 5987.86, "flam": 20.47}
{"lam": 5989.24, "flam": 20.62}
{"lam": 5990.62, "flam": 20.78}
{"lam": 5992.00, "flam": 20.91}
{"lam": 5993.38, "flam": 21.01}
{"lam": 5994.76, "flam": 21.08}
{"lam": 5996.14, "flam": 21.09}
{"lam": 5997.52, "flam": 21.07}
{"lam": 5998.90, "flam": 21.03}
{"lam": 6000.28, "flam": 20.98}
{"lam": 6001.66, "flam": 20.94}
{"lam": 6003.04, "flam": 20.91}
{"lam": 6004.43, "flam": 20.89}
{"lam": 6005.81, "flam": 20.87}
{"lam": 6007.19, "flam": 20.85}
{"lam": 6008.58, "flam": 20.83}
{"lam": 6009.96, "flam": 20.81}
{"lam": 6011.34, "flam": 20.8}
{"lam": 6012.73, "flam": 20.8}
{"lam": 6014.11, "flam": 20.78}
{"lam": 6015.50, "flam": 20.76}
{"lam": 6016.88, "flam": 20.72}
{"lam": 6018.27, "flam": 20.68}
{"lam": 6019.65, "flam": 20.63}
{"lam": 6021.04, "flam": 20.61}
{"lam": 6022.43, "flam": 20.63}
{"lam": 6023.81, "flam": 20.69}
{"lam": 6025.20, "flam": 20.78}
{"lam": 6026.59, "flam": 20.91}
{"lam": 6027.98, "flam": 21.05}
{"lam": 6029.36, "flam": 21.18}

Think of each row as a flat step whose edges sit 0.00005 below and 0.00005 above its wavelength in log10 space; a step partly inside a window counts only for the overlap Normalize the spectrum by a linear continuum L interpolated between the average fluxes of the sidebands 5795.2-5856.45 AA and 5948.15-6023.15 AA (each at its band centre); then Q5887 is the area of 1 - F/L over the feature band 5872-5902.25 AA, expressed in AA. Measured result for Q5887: 7.65 AA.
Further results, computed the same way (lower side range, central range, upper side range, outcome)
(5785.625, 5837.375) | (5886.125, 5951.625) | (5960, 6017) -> 9.0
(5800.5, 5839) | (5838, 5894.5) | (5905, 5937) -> 4.5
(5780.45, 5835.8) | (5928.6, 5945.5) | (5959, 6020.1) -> 0.5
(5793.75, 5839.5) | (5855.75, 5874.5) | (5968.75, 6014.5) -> 1.1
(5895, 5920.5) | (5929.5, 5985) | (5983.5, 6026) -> -3.8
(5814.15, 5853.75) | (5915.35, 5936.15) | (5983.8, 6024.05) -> 1.0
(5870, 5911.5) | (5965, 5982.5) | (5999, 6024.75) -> -0.7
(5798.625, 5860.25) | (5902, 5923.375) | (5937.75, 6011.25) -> 1.8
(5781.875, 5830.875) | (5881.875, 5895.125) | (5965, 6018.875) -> 4.2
